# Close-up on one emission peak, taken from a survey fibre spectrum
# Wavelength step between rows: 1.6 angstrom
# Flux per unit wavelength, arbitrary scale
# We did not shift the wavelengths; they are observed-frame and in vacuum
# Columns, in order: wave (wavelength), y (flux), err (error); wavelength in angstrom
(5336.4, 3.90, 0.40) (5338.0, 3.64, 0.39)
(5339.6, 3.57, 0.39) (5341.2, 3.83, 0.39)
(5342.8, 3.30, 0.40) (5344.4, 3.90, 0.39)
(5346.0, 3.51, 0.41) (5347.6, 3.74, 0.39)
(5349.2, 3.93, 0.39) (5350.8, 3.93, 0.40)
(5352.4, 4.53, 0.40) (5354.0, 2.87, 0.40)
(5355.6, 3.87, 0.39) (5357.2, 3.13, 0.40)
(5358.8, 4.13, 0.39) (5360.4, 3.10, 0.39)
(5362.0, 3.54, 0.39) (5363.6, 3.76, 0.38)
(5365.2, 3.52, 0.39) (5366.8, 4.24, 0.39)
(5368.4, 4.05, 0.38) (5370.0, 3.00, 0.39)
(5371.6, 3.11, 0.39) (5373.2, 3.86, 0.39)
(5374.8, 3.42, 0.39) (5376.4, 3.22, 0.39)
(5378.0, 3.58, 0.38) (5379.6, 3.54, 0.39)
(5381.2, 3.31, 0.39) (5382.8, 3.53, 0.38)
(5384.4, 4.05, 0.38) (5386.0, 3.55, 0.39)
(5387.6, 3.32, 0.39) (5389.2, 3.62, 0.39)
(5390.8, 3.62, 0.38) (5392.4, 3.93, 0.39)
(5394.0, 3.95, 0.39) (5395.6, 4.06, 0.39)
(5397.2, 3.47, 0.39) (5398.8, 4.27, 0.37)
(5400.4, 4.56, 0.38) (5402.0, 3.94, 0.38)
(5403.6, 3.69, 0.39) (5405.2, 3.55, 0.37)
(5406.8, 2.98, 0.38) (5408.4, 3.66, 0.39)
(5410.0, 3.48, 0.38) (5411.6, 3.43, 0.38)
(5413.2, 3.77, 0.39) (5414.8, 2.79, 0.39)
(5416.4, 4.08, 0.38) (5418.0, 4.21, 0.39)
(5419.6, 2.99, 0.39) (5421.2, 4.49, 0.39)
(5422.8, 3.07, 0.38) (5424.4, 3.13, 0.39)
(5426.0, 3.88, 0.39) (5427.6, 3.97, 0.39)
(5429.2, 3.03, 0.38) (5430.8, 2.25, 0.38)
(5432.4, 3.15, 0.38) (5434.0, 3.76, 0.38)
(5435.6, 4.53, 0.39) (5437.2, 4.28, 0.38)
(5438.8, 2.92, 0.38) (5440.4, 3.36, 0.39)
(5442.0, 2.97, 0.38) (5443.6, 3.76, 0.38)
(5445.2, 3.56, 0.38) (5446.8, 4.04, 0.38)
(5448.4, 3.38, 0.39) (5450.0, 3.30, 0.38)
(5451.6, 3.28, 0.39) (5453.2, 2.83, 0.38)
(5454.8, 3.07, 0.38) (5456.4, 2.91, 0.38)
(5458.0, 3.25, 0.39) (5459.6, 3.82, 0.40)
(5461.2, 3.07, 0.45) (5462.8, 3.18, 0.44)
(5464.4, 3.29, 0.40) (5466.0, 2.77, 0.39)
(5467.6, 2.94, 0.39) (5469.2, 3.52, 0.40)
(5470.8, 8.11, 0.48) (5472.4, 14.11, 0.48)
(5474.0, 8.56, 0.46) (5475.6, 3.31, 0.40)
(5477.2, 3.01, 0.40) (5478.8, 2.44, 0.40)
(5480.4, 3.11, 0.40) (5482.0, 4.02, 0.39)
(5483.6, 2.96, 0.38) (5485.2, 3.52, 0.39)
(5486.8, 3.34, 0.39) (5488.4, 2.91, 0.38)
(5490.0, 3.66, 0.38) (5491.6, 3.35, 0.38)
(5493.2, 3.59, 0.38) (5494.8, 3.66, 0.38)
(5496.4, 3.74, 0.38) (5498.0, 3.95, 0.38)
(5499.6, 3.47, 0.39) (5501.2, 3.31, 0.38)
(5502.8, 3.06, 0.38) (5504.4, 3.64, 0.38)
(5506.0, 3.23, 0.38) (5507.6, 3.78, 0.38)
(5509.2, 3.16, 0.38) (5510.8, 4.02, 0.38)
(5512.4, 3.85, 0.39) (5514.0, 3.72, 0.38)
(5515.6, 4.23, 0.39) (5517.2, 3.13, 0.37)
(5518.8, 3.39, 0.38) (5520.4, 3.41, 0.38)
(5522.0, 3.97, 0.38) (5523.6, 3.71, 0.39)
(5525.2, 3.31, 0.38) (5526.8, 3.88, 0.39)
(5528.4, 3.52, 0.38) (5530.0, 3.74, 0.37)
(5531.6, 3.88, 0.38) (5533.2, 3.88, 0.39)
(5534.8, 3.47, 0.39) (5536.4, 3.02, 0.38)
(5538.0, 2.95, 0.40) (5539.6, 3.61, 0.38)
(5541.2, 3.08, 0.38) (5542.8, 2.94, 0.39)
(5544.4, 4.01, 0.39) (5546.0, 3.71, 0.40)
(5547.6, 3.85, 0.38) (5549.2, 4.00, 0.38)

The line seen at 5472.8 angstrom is H-beta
